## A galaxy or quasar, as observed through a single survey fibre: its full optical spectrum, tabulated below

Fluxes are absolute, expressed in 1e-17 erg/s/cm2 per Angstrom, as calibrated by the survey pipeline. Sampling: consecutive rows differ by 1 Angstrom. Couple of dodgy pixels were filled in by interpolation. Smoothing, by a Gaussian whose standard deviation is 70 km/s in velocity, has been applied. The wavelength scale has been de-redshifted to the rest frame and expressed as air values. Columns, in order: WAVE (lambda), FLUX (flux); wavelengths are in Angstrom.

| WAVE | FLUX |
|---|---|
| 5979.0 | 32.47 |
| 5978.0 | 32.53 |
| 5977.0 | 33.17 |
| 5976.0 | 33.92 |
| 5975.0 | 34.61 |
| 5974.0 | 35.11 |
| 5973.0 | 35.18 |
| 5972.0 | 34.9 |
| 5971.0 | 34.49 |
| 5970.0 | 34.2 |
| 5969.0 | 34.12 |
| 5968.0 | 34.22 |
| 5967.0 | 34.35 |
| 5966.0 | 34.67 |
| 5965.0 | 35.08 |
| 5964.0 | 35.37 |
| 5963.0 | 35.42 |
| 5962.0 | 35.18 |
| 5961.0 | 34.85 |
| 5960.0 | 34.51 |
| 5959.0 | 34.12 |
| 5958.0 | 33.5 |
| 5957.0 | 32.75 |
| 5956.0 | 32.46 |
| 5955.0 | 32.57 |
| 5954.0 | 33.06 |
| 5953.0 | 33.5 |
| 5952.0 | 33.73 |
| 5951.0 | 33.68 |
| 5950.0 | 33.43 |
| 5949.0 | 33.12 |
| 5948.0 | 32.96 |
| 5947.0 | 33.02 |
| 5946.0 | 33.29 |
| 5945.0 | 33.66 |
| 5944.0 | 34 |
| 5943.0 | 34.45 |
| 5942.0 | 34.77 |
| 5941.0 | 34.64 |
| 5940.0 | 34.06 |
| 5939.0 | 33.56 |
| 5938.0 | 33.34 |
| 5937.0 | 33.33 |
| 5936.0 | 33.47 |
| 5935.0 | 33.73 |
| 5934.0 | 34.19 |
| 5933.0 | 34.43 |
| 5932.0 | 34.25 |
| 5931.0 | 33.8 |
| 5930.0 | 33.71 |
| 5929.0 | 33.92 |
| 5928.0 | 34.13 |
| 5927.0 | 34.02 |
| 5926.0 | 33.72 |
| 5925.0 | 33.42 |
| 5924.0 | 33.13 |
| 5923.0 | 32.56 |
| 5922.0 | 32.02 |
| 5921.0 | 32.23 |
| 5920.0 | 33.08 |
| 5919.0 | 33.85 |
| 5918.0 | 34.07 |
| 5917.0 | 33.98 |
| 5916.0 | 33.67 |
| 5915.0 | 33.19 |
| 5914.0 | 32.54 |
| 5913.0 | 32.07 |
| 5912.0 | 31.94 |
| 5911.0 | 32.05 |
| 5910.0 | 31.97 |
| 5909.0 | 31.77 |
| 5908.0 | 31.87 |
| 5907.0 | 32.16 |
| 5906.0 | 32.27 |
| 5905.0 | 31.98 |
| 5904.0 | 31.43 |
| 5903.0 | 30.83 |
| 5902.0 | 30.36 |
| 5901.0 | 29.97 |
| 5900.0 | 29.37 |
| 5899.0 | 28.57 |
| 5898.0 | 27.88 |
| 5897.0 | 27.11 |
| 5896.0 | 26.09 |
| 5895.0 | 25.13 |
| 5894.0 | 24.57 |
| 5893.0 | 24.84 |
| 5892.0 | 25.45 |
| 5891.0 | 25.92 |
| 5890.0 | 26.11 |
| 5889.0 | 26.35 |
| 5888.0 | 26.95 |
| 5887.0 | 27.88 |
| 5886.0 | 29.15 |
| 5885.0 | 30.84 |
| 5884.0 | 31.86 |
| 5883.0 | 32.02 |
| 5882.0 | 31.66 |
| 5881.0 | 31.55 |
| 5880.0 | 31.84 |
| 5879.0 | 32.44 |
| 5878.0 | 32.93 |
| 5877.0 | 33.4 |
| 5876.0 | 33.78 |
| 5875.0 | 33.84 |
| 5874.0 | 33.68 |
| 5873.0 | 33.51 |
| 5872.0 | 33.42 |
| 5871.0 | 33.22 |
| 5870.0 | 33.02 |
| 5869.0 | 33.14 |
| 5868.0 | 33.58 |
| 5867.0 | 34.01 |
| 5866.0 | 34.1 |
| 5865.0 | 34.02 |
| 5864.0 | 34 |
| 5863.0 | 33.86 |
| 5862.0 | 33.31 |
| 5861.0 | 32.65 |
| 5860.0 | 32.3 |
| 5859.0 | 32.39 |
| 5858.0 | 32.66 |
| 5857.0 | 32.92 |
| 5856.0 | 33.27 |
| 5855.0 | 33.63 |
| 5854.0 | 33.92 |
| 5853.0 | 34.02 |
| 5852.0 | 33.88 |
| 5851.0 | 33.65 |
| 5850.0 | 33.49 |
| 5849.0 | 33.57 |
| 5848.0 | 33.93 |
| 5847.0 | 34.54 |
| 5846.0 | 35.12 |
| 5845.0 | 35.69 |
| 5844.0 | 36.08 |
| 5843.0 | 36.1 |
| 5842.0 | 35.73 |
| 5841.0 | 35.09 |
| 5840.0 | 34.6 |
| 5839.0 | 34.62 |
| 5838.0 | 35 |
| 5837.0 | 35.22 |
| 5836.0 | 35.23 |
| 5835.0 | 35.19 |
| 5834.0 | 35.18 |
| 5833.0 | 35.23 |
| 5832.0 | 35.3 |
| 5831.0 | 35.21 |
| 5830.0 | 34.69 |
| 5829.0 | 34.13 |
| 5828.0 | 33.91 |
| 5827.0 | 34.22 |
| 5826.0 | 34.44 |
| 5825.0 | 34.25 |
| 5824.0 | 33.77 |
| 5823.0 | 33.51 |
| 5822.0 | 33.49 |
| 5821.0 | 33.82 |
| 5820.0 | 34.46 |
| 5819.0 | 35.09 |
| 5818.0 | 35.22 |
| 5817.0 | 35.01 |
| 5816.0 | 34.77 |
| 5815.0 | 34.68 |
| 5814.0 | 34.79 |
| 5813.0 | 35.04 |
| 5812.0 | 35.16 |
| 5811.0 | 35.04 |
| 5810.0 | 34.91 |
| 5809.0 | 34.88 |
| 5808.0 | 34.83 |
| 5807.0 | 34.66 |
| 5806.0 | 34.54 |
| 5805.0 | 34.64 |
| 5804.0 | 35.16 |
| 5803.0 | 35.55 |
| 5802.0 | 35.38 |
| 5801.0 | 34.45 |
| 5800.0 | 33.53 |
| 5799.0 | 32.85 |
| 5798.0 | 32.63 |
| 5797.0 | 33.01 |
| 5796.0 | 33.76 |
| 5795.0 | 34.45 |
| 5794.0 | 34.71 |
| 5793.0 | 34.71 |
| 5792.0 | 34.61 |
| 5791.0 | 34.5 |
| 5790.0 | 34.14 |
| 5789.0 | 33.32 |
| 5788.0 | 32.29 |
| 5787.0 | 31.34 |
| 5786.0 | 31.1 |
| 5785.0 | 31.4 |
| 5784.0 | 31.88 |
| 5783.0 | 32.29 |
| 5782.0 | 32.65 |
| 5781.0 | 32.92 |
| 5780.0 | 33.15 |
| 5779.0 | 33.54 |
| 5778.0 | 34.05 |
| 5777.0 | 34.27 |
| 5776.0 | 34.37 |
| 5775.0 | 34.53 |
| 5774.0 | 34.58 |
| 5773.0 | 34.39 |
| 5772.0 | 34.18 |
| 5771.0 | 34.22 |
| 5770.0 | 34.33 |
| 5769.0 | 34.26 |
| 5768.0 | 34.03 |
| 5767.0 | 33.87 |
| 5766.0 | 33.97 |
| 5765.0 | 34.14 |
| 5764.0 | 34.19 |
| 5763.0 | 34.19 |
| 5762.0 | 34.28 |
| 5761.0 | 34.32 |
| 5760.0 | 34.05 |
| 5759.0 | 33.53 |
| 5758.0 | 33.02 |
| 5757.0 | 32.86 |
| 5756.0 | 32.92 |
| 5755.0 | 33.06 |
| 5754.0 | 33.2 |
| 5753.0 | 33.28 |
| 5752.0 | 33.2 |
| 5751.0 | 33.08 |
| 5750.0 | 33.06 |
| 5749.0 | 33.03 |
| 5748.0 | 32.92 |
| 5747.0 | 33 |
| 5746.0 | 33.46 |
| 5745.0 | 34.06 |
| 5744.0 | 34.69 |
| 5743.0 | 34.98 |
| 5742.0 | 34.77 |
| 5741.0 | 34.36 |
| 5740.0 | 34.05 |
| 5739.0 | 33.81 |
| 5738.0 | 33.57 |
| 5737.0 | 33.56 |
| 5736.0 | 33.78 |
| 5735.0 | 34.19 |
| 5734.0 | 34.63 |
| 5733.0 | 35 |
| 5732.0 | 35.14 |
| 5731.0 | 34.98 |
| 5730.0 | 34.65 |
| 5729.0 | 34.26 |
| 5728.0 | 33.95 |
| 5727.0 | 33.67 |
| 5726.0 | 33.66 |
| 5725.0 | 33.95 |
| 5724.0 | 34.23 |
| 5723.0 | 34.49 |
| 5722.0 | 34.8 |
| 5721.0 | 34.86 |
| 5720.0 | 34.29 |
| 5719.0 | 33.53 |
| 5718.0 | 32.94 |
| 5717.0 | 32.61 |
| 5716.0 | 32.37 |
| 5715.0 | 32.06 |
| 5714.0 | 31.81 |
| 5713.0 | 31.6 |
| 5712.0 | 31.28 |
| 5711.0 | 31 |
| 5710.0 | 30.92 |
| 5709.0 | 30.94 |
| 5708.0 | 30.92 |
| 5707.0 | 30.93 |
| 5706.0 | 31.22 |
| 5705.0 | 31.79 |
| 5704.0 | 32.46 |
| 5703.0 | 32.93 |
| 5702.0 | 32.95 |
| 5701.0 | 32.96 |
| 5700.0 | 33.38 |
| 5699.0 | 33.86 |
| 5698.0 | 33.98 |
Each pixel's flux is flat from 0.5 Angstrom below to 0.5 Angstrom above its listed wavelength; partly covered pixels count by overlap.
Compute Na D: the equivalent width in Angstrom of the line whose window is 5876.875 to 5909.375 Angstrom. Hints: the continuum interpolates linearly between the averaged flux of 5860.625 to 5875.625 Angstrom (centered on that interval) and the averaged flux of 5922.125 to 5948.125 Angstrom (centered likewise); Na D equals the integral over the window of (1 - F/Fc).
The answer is 4.1 Angstrom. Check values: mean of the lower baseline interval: 33.6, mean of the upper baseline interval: 33.7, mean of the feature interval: 29.4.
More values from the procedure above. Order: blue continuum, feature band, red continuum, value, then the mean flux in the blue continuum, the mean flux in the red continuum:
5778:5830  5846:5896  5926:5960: 3.10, 34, 33.7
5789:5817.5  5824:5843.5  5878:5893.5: -1.43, 34.5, 29.1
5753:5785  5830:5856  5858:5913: -2.27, 33.7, 31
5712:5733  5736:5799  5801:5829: 0.96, 33.7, 34.6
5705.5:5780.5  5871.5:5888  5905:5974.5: 0.80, 33.6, 33.6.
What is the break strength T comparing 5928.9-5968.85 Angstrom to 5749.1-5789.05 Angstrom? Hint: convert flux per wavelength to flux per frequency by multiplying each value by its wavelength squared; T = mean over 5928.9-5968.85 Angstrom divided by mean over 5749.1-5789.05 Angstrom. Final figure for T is 1.08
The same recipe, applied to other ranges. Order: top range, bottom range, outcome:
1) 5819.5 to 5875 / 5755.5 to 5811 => 1.03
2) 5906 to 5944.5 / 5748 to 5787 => 1.05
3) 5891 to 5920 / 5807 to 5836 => 0.90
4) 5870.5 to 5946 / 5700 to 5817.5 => 0.99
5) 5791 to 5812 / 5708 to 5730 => 1.07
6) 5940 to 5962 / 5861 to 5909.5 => 1.12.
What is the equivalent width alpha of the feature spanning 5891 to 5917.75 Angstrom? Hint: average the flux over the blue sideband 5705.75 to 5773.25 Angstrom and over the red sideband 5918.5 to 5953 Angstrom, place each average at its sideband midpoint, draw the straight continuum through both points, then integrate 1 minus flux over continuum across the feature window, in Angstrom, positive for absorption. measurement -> 2.8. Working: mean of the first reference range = 33.5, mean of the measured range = 30.1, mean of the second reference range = 33.6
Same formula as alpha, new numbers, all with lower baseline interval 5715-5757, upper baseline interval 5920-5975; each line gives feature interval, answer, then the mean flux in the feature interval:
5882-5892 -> 1.56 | 28.6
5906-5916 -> 0.48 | 32.3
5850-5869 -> 0.23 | 33.4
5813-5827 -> -0.24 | 34.4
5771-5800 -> 0.35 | 33.4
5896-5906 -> 1.24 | 29.7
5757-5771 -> -0.06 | 34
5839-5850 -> -0.36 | 35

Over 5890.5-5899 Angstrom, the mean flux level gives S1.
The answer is 26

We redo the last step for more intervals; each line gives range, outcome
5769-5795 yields 33.5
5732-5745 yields 34.3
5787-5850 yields 34.5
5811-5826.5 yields 34.5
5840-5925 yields 32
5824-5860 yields 34.4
